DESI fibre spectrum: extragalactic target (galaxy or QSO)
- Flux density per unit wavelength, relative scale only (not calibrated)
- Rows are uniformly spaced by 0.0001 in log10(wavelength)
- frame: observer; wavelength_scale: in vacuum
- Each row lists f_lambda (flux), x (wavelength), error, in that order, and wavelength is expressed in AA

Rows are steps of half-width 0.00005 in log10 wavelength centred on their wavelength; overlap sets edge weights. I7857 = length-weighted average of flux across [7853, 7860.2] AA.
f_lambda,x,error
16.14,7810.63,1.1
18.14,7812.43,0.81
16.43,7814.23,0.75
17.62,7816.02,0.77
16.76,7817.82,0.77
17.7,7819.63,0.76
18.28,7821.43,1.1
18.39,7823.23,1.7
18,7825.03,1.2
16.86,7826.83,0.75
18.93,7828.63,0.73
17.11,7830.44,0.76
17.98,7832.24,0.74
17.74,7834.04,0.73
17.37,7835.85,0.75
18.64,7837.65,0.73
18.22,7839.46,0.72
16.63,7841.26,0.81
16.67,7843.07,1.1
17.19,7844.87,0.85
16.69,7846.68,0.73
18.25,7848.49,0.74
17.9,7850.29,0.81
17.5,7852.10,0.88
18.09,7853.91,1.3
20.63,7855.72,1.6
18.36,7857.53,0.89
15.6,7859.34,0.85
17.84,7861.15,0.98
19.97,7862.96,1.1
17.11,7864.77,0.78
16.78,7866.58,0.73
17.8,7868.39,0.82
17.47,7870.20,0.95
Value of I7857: 18.2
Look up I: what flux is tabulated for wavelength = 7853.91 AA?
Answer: 18.09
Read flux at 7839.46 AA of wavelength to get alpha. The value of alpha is 18.22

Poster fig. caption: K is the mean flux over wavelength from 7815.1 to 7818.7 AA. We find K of 17.2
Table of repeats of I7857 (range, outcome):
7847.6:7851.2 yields 18.1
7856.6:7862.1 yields 17.3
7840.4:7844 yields 16.7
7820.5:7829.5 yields 18.1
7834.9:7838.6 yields 18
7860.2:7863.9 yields 18.9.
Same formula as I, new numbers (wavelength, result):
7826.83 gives 16.86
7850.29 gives 17.9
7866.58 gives 16.78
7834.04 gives 17.74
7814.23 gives 16.43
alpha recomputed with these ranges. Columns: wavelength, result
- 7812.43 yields 18.14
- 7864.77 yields 17.11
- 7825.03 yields 18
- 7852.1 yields 17.5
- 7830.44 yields 17.11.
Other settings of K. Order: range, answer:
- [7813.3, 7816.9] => 17.1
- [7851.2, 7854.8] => 17.8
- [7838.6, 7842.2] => 17.4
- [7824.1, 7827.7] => 17.5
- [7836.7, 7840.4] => 18.4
